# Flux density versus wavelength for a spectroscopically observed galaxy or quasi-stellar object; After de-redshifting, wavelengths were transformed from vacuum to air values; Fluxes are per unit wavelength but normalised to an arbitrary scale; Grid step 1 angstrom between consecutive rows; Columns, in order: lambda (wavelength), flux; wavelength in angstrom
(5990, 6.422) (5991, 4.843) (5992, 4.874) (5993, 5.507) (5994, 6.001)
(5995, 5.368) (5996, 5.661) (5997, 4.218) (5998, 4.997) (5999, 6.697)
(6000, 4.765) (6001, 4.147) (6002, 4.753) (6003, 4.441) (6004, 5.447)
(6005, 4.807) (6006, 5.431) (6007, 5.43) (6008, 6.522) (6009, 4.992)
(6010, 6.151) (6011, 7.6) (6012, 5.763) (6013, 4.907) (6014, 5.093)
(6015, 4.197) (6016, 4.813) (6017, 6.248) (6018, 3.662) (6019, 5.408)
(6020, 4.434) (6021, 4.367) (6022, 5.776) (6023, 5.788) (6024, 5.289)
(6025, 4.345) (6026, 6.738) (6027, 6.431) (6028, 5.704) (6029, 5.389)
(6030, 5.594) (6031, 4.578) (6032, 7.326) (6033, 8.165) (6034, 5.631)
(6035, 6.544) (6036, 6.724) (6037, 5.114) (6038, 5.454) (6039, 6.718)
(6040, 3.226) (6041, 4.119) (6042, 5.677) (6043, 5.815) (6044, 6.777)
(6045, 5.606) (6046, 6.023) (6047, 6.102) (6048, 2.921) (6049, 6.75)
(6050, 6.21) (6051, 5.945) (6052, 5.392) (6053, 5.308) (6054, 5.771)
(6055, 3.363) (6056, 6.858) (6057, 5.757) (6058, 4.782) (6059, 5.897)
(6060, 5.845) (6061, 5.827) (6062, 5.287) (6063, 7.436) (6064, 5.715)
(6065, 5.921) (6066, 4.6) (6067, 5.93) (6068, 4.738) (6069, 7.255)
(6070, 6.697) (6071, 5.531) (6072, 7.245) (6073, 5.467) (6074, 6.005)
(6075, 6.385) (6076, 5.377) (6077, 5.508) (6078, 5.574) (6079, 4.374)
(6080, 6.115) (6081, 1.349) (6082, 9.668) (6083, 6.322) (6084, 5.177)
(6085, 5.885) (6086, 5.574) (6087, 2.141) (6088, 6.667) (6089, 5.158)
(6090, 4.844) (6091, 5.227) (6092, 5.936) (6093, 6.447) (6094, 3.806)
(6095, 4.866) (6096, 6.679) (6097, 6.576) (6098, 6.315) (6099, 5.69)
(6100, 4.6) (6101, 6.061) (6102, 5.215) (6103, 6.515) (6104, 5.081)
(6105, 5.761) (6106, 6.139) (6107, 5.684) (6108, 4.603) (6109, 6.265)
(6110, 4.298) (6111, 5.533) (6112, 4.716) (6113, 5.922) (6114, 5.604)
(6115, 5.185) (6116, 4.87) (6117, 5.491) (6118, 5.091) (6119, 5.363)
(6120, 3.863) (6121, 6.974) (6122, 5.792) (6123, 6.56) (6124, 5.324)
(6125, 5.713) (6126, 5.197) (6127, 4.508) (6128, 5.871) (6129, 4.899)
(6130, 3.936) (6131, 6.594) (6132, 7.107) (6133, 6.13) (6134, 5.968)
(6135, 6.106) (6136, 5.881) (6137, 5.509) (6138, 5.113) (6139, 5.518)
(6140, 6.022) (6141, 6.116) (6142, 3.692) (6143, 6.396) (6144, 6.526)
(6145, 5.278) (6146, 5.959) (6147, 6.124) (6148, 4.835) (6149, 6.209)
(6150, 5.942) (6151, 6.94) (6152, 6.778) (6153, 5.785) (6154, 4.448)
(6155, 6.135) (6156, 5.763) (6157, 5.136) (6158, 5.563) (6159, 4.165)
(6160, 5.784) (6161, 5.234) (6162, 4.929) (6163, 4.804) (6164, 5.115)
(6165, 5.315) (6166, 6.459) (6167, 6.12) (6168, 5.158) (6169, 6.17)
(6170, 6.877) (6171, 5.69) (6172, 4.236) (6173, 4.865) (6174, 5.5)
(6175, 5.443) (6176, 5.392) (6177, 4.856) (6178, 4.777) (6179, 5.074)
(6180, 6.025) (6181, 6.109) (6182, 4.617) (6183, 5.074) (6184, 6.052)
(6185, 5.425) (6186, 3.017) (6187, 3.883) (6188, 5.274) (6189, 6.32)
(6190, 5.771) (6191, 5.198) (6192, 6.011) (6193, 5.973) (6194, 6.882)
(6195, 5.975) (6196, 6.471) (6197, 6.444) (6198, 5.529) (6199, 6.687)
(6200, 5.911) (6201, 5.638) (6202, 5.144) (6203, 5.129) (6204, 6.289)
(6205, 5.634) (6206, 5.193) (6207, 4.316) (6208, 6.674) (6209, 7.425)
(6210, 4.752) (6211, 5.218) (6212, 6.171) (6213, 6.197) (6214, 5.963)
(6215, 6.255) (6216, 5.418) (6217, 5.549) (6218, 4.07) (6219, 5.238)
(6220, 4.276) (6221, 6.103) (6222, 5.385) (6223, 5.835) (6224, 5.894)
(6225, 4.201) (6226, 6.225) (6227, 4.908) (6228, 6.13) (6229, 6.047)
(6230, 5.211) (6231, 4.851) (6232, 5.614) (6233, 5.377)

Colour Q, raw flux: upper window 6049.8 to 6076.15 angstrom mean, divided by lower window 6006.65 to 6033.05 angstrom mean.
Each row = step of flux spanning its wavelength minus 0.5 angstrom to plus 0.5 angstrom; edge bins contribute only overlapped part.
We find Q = 1.05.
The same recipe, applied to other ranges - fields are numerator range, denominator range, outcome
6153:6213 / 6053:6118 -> 0.99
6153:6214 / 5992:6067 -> 1.00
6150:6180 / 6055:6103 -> 0.97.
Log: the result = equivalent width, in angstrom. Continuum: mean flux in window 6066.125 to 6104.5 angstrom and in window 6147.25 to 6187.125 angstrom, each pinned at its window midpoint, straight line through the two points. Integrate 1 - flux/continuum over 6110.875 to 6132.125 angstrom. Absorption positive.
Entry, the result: 0.4 angstrom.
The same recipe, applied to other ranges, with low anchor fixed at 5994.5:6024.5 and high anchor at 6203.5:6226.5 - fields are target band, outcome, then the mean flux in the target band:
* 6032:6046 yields -1.56 angstrom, 5.87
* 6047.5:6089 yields -2.20 angstrom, 5.62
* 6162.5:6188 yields 1.06 angstrom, 5.28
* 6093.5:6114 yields -0.47 angstrom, 5.52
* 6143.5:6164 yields -0.48 angstrom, 5.6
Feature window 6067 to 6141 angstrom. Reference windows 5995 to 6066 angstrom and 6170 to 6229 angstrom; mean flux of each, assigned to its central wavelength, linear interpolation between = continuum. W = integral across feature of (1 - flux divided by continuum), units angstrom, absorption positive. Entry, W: -0.8 angstrom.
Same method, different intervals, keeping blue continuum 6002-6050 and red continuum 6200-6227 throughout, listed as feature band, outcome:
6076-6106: 0.2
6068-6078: -1.0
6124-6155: -0.9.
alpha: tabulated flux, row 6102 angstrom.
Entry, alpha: 5.215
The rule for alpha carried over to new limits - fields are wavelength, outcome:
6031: 4.578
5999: 6.697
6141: 6.116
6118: 5.091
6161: 5.234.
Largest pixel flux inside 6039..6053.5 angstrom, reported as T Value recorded 6.777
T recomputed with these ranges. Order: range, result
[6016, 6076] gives 8.165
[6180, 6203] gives 6.882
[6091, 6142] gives 7.107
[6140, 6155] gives 6.94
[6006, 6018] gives 7.6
